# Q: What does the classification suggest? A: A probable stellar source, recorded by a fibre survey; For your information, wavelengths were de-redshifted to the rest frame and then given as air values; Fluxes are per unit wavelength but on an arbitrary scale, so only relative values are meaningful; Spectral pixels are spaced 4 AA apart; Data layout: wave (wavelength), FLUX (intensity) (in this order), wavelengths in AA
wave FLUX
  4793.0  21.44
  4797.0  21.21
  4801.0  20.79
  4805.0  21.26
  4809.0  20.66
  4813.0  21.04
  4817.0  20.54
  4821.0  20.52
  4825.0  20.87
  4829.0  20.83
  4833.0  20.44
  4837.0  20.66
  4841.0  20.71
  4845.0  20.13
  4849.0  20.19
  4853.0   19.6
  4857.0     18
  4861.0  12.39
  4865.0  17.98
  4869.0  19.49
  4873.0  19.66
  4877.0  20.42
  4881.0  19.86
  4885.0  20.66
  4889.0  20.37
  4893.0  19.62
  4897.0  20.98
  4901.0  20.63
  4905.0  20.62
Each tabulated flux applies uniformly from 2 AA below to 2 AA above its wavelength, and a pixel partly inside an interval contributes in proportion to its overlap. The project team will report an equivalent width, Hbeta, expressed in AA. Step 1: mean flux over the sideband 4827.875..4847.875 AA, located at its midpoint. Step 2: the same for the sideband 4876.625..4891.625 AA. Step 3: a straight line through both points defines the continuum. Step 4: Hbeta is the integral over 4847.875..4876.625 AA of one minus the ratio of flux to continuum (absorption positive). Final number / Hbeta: 3.0 AA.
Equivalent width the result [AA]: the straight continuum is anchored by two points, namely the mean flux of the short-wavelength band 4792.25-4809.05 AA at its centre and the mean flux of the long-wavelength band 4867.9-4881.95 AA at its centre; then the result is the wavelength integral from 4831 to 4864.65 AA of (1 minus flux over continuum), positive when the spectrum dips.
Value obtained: 2.3 AA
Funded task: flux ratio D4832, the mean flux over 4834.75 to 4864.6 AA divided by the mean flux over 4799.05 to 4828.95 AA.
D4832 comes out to 0.90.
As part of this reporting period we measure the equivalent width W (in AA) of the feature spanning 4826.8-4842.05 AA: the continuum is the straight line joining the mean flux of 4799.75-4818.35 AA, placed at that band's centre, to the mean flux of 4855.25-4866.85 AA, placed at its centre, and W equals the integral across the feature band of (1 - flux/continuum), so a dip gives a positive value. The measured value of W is -1.8 AA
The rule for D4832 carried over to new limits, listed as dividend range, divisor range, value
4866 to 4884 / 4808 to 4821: 0.96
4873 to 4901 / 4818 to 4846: 0.98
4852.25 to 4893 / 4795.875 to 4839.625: 0.91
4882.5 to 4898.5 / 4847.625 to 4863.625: 1.17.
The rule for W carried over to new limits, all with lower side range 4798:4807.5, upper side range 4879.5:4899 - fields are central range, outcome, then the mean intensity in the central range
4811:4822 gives 0.1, 20.7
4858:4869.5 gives 2.3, 16.4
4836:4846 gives 0.1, 20.5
